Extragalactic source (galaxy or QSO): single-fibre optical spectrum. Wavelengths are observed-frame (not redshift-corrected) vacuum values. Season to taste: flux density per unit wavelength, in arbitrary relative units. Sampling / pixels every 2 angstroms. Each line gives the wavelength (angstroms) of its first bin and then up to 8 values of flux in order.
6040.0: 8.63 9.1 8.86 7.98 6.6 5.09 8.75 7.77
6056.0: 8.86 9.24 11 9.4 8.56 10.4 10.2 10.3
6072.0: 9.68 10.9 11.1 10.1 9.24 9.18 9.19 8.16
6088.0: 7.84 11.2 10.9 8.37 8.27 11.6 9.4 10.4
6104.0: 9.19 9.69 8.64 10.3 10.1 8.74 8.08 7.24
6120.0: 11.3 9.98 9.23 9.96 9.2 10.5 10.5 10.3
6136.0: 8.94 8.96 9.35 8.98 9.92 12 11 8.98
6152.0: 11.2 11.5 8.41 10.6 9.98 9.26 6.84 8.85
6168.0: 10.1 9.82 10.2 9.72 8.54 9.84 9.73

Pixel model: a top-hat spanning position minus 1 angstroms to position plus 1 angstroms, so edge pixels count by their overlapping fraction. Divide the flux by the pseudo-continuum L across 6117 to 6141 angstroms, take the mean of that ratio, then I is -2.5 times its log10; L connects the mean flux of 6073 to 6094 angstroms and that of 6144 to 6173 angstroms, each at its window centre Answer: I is 0.02 mag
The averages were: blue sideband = 9.71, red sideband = 9.91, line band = 9.62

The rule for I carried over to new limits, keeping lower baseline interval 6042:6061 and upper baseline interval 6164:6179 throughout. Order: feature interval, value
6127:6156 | -0.10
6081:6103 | -0.10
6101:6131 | -0.07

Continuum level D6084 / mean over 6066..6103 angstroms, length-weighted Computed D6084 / 9.8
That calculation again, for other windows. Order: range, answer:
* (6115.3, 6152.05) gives 9.75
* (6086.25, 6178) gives 9.64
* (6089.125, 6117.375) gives 9.6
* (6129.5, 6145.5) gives 9.73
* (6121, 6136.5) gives 9.85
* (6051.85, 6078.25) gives 9.75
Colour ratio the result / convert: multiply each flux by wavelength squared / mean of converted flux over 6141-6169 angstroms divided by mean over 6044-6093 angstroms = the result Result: 1.10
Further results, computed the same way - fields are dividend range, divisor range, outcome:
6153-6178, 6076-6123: 1.02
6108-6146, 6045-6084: 1.06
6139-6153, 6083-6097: 1.14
